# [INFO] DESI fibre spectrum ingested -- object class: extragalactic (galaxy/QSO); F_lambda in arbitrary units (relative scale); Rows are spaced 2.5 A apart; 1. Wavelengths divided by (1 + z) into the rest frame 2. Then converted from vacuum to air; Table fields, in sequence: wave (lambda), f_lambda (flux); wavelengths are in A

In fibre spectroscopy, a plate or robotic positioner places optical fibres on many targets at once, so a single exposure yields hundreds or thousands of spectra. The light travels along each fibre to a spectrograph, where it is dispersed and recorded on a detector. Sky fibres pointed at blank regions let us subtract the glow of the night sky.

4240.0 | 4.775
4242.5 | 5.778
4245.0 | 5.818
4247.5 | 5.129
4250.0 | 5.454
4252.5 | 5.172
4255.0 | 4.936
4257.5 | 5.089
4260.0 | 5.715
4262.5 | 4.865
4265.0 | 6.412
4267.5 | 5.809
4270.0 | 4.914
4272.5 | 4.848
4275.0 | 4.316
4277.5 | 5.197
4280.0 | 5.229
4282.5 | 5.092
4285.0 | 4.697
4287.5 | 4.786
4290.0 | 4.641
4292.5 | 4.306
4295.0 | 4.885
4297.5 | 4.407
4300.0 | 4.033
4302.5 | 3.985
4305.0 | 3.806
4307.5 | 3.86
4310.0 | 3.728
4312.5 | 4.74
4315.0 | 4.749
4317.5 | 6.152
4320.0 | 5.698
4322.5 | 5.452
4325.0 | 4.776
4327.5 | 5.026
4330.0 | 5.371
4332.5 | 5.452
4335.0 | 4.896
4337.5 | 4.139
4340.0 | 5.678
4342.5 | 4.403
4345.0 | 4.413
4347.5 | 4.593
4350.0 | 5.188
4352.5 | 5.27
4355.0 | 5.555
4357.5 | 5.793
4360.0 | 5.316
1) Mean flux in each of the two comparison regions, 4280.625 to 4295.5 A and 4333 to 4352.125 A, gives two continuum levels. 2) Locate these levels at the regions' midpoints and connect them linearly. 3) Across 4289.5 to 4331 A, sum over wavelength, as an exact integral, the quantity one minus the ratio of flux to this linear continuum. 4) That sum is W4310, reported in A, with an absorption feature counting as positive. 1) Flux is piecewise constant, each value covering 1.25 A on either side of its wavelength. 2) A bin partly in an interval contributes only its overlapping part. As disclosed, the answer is 0.8 A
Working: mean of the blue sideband 4.75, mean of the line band 4.68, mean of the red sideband 4.81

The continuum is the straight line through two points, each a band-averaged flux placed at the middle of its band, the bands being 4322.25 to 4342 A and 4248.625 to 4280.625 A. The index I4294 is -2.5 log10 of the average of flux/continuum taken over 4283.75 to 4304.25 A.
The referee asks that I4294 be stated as 0.16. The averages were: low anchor 5.23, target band 4.45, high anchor 5.05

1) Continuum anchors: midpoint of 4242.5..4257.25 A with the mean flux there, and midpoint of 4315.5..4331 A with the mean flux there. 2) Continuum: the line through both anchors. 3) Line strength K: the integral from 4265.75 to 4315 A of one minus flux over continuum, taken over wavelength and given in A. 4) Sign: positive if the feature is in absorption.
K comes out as 6.8 A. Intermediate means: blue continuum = 5.33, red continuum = 5.38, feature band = 4.62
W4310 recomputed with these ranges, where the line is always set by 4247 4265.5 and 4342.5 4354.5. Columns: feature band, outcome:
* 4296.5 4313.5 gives 3.4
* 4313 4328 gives -0.9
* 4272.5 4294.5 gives 1.7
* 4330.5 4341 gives -0.3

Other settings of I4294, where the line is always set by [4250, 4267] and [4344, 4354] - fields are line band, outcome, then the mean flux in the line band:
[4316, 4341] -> -0.052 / 5.25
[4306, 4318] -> 0.126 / 4.53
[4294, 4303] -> 0.190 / 4.34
